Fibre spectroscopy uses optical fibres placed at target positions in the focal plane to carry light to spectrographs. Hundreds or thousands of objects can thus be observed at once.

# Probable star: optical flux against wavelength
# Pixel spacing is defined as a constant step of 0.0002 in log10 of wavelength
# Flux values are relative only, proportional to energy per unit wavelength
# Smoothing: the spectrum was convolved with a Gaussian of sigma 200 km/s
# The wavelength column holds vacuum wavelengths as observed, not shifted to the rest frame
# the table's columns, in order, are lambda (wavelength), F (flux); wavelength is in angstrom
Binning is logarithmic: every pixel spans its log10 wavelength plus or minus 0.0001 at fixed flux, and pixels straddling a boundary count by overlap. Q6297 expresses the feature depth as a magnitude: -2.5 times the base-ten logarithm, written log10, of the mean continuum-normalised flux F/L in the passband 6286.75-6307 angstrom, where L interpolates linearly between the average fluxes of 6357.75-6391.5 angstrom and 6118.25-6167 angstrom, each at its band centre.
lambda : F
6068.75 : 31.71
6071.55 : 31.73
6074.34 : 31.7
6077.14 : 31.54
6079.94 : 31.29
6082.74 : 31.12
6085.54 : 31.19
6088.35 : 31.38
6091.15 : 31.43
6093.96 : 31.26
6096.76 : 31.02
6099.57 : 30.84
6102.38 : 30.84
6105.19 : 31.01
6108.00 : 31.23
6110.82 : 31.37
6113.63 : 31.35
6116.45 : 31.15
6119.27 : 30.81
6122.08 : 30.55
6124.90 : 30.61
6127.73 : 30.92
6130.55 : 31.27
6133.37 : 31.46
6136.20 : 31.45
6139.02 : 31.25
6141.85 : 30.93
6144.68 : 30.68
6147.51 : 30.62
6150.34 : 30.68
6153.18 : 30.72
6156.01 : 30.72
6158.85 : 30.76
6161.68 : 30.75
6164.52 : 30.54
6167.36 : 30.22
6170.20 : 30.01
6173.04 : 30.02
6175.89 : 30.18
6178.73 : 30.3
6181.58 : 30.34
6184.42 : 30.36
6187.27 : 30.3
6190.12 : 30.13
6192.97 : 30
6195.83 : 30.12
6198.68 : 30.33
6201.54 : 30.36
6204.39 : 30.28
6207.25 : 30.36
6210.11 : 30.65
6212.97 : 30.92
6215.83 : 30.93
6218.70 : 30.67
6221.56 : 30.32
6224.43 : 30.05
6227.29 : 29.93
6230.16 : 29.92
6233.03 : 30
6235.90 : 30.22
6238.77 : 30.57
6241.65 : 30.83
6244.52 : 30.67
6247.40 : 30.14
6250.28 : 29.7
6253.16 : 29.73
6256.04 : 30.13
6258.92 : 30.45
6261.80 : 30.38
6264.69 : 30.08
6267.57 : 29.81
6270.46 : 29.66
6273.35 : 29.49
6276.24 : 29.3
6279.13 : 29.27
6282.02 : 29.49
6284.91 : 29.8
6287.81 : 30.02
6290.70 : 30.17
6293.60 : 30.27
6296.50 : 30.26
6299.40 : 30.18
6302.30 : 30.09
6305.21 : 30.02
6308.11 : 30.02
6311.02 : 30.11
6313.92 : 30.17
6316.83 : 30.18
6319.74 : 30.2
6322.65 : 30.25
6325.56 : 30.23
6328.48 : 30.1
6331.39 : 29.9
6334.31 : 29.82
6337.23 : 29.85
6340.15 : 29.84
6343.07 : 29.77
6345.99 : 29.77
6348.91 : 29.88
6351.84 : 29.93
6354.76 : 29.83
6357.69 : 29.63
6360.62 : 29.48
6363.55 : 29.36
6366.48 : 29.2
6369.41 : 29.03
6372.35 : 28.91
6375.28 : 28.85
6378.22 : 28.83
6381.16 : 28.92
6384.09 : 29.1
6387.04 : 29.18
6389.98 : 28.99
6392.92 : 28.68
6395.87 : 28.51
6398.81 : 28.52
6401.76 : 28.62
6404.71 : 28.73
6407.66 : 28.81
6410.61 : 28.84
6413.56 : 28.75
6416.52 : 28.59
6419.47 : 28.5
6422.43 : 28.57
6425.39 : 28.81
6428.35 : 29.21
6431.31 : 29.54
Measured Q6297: -0.02 mag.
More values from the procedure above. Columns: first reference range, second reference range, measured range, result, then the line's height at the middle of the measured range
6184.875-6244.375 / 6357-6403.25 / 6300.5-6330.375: -0.02 mag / 29.5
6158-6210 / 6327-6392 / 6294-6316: -0.01 mag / 29.7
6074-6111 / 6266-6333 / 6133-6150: 0.00 mag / 30.9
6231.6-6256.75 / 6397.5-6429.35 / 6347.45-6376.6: -0.01 mag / 29.2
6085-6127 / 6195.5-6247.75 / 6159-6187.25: 0.01 mag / 30.7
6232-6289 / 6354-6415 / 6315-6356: -0.02 mag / 29.4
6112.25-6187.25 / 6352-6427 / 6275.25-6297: 0.00 mag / 29.7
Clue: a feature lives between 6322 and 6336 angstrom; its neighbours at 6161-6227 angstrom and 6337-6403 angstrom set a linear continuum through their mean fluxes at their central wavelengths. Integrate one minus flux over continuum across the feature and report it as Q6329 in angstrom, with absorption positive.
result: -0.3 angstrom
